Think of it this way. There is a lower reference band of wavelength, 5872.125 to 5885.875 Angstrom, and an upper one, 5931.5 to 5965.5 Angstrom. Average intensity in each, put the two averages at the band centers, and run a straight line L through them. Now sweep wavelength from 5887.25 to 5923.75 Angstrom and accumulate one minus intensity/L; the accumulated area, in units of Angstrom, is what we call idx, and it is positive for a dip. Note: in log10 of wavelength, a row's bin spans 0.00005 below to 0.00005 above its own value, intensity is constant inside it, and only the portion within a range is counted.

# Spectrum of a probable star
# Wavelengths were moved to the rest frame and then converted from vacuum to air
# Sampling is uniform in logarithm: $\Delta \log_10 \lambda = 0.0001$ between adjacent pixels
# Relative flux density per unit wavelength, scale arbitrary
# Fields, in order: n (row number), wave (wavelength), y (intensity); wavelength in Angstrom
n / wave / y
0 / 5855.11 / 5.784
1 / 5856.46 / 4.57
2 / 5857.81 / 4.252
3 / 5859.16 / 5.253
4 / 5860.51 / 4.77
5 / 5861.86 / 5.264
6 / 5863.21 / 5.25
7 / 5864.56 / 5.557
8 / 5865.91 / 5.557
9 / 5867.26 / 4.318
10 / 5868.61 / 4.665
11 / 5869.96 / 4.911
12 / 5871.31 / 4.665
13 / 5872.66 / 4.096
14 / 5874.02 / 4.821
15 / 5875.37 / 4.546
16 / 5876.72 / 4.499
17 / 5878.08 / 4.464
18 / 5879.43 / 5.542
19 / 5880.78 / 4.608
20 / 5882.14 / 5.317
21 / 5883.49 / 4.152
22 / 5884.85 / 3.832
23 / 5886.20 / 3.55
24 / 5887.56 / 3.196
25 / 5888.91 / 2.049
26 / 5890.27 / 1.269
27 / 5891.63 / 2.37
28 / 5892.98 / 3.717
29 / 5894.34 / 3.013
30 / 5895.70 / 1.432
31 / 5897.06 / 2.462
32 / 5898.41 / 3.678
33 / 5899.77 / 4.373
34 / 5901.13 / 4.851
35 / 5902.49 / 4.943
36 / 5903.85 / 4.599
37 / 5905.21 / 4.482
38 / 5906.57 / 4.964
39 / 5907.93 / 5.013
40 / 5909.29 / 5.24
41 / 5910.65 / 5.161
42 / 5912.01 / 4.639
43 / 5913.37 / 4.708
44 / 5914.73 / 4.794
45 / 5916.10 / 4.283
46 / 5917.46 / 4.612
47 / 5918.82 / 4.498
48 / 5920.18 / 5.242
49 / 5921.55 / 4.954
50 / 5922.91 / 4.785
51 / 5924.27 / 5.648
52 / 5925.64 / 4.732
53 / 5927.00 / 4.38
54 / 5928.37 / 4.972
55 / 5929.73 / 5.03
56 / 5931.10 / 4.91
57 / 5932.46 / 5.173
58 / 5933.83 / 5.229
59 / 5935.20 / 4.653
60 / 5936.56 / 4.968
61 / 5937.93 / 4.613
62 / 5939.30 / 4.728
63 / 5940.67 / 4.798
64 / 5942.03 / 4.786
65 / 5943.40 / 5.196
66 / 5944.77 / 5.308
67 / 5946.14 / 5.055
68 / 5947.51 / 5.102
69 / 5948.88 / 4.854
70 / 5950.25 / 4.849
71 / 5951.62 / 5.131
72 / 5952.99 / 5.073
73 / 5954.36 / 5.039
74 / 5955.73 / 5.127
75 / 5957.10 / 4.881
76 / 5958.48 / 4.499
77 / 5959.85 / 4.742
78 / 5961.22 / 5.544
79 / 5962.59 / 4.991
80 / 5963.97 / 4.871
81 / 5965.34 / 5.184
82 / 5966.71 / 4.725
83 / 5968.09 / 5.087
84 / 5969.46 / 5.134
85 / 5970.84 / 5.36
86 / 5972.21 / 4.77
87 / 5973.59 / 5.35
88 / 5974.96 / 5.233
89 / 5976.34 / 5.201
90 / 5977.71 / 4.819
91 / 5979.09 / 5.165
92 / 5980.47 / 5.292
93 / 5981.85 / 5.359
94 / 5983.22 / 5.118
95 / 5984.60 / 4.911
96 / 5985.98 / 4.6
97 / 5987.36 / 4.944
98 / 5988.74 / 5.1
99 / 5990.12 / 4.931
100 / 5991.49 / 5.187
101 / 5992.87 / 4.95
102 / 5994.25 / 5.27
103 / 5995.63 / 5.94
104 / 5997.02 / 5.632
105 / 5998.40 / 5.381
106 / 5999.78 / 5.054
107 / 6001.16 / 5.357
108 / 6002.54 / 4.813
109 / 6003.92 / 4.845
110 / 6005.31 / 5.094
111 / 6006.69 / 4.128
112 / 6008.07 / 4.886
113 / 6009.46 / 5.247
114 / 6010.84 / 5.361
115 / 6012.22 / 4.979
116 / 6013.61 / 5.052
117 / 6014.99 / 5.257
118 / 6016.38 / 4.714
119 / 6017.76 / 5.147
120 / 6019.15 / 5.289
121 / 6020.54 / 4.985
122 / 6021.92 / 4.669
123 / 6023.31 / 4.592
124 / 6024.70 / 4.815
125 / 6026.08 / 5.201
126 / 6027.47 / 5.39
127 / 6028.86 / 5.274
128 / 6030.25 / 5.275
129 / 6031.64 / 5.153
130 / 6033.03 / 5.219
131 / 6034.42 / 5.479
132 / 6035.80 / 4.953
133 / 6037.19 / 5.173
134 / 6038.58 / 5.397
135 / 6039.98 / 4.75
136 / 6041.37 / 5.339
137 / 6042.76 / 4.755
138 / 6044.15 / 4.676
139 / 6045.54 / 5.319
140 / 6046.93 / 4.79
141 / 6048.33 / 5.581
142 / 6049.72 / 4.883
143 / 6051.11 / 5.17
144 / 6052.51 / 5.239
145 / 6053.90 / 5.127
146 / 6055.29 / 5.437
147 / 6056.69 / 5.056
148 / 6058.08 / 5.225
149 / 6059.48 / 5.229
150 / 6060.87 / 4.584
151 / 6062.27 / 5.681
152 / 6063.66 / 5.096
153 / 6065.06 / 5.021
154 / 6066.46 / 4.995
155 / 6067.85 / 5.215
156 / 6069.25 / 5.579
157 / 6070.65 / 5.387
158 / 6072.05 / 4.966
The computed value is 5.14 Angstrom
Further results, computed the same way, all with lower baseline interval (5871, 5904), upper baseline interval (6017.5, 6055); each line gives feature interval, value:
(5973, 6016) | -3.4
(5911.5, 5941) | -4.8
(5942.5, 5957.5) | -2.4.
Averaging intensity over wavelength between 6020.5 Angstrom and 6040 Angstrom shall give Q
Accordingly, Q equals 5.1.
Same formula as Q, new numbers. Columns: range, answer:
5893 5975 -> 4.76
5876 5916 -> 4.04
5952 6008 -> 5.07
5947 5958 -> 4.99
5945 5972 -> 5.01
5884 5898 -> 2.73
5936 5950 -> 4.94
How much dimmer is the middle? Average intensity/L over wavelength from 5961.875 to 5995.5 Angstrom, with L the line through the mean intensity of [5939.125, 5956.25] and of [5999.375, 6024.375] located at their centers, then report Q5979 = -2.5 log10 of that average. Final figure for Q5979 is -0.02 mag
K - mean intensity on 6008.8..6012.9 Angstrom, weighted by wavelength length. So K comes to 5.21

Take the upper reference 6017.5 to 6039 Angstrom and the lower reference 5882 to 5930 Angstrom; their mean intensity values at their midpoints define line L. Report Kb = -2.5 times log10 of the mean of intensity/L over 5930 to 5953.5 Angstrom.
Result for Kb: -0.12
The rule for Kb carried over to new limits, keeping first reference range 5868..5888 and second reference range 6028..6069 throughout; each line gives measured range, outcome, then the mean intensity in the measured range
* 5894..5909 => 0.13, 4.04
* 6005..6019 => 0.00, 5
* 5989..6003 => -0.07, 5.26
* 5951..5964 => -0.05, 4.99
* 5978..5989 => -0.03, 5.05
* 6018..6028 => 0.01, 4.99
